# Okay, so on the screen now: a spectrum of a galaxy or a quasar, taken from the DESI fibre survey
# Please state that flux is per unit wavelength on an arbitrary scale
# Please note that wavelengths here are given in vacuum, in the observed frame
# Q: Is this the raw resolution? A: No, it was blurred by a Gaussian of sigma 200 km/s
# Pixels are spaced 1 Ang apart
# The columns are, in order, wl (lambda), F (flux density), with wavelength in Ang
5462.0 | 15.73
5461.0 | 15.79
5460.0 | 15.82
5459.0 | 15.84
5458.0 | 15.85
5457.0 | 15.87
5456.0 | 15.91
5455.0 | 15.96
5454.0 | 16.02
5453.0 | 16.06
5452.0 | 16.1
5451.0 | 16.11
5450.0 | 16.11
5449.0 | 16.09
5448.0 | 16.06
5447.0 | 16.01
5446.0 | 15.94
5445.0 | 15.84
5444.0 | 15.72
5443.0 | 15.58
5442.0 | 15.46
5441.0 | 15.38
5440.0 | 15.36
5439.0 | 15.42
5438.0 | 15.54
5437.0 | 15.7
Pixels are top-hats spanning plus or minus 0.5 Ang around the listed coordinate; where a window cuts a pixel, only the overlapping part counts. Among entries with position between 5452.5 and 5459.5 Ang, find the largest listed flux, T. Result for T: 16.06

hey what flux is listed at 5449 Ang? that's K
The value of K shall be 16.09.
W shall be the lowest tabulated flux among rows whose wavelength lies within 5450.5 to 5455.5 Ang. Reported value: 15.96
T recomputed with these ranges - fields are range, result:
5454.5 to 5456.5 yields 15.96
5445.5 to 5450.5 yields 16.11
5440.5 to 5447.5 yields 16.01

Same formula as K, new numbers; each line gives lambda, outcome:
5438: 15.54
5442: 15.46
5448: 16.06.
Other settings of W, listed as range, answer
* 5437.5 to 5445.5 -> 15.36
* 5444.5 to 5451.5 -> 15.84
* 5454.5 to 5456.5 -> 15.91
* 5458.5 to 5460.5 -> 15.82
